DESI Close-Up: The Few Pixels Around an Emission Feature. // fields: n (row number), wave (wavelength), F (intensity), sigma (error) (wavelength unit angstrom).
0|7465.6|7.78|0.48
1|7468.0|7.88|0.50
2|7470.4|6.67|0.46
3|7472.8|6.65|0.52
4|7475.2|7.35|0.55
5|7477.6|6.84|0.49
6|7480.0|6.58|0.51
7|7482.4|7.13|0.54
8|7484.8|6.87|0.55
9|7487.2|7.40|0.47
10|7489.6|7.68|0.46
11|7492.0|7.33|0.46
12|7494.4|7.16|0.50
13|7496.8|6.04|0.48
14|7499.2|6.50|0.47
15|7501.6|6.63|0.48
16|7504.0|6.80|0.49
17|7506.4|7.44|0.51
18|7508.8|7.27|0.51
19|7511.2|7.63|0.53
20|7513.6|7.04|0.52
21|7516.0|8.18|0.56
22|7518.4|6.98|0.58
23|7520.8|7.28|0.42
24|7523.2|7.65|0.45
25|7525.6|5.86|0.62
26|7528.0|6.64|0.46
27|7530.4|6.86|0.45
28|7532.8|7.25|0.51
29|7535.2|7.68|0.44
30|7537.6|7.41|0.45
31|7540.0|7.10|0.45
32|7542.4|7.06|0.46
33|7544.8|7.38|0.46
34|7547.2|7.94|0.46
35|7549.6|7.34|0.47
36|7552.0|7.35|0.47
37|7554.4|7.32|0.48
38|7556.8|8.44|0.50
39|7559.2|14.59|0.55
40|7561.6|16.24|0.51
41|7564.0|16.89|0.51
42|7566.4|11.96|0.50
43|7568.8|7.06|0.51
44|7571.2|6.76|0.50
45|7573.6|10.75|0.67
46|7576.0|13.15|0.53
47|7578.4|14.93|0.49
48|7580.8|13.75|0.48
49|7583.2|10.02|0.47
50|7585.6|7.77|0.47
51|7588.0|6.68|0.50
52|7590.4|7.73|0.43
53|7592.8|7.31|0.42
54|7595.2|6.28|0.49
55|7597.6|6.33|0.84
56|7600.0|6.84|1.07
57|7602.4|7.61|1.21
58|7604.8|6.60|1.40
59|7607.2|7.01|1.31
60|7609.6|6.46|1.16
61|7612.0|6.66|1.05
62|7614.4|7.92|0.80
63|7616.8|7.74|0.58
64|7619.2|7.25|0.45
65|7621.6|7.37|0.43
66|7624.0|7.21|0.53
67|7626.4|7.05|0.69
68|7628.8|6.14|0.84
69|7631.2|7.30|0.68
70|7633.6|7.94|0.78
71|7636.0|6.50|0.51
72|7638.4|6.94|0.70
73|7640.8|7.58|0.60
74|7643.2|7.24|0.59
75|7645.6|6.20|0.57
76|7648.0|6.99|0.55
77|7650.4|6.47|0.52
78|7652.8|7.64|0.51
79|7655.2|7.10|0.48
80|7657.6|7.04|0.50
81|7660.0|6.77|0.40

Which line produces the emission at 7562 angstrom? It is [S II]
